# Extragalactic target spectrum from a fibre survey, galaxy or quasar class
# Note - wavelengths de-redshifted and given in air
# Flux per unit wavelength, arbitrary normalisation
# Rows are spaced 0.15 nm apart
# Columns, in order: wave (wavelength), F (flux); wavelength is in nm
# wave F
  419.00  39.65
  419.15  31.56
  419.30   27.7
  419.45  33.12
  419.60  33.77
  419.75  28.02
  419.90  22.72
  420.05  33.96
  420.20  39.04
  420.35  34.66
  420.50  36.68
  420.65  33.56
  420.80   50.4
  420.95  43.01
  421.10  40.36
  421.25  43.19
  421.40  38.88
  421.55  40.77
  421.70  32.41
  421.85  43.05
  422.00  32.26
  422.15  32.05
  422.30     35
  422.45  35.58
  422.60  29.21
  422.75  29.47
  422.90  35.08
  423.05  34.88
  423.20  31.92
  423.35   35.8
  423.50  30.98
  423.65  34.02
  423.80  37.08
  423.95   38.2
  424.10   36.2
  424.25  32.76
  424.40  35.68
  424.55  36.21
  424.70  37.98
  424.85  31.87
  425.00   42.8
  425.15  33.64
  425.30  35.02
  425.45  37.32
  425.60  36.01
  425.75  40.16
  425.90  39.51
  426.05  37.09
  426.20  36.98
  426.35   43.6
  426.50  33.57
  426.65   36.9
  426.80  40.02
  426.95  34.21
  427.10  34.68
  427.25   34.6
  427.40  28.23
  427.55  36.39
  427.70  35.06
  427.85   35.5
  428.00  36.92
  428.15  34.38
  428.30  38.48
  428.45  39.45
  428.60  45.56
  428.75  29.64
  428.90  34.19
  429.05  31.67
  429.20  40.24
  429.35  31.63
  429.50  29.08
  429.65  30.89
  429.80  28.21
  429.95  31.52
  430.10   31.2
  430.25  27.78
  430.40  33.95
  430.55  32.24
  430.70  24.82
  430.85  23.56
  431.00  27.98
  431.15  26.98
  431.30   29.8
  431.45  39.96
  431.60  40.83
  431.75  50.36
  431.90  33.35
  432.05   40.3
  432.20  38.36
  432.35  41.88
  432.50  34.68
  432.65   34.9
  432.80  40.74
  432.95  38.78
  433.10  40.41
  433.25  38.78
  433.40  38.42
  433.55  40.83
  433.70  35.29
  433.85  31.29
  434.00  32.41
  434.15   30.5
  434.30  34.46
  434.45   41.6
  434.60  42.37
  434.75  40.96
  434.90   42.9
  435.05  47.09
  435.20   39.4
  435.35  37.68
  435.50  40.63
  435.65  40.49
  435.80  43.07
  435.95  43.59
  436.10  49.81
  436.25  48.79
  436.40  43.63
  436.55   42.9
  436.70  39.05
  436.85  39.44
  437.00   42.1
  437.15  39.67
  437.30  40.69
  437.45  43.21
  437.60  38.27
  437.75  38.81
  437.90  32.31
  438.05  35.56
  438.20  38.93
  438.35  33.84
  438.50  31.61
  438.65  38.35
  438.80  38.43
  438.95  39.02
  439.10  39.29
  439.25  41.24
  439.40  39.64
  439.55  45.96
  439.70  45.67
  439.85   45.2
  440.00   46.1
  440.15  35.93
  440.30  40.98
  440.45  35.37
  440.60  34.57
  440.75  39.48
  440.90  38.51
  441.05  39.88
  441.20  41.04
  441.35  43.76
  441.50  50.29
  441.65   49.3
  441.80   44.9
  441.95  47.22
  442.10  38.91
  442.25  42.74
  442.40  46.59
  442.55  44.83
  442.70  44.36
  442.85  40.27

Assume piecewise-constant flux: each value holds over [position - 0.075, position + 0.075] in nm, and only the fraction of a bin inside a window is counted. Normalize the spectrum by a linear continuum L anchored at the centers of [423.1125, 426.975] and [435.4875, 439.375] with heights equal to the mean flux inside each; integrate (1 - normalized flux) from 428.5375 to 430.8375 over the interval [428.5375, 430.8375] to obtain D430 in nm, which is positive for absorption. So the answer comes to 0.36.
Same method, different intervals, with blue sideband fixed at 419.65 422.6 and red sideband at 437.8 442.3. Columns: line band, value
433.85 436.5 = -0.098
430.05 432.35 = 0.289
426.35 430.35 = 0.372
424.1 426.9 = 0.024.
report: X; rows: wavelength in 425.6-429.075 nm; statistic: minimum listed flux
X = 28.23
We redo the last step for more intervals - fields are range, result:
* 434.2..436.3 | 34.46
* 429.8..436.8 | 23.56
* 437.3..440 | 31.61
